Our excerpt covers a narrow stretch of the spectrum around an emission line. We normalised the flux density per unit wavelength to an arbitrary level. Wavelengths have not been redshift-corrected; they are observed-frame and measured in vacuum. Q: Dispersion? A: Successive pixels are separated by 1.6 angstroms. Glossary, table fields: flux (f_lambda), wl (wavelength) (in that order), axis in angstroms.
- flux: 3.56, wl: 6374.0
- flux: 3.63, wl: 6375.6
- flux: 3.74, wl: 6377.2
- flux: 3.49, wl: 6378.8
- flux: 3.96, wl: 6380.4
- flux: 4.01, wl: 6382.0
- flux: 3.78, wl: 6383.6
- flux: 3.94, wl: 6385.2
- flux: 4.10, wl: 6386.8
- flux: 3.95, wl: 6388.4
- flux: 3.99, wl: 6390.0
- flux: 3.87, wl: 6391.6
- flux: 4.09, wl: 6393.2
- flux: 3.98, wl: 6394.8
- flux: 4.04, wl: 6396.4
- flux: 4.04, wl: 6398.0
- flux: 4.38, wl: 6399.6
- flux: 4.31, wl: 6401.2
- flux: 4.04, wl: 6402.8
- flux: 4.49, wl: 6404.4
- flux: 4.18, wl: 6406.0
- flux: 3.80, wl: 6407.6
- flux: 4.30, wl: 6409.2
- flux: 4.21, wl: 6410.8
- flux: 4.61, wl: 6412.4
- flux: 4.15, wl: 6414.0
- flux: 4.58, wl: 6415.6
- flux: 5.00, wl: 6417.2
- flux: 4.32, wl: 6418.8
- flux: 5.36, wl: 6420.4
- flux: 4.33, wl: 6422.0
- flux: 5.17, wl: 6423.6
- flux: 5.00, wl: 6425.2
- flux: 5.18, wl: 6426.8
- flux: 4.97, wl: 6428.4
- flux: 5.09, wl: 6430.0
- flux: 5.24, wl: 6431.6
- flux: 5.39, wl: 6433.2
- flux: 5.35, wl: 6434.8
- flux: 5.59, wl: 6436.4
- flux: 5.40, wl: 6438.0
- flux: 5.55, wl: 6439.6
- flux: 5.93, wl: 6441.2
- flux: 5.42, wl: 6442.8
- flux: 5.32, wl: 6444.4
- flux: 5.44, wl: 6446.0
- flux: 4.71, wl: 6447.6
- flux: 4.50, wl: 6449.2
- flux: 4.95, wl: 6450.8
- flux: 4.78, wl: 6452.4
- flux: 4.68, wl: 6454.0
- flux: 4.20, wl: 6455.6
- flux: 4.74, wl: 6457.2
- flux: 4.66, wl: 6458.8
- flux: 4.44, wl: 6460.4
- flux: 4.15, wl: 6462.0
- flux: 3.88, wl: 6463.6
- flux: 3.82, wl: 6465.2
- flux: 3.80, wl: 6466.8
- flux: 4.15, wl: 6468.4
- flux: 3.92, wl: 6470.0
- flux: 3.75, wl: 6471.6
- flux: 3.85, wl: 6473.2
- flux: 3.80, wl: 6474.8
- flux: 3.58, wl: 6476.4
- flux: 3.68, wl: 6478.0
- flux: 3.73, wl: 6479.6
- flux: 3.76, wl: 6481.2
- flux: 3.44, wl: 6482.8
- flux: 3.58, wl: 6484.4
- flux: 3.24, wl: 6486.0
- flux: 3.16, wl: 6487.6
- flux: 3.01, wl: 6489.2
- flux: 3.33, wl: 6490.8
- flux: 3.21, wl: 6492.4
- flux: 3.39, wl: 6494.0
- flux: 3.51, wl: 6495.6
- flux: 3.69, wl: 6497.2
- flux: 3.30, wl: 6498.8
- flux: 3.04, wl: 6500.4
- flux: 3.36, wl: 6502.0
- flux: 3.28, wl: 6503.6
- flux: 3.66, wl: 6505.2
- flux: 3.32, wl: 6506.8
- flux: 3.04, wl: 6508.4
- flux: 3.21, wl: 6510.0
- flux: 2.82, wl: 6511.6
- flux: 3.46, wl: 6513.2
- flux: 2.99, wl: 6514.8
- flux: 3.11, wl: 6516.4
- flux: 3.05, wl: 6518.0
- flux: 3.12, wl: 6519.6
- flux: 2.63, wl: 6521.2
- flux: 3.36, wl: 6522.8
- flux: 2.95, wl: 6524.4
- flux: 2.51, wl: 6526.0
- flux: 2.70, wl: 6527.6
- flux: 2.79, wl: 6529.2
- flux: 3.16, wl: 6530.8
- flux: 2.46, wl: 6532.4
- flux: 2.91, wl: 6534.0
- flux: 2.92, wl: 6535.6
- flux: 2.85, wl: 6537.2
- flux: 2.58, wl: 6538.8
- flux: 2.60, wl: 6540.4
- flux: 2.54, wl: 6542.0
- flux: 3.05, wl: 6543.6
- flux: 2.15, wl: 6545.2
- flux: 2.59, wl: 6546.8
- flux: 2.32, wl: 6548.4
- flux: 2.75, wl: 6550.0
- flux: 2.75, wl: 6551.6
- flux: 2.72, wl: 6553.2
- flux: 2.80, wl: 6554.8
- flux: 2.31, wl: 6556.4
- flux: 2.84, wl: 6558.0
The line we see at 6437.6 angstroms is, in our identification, C III] 1909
